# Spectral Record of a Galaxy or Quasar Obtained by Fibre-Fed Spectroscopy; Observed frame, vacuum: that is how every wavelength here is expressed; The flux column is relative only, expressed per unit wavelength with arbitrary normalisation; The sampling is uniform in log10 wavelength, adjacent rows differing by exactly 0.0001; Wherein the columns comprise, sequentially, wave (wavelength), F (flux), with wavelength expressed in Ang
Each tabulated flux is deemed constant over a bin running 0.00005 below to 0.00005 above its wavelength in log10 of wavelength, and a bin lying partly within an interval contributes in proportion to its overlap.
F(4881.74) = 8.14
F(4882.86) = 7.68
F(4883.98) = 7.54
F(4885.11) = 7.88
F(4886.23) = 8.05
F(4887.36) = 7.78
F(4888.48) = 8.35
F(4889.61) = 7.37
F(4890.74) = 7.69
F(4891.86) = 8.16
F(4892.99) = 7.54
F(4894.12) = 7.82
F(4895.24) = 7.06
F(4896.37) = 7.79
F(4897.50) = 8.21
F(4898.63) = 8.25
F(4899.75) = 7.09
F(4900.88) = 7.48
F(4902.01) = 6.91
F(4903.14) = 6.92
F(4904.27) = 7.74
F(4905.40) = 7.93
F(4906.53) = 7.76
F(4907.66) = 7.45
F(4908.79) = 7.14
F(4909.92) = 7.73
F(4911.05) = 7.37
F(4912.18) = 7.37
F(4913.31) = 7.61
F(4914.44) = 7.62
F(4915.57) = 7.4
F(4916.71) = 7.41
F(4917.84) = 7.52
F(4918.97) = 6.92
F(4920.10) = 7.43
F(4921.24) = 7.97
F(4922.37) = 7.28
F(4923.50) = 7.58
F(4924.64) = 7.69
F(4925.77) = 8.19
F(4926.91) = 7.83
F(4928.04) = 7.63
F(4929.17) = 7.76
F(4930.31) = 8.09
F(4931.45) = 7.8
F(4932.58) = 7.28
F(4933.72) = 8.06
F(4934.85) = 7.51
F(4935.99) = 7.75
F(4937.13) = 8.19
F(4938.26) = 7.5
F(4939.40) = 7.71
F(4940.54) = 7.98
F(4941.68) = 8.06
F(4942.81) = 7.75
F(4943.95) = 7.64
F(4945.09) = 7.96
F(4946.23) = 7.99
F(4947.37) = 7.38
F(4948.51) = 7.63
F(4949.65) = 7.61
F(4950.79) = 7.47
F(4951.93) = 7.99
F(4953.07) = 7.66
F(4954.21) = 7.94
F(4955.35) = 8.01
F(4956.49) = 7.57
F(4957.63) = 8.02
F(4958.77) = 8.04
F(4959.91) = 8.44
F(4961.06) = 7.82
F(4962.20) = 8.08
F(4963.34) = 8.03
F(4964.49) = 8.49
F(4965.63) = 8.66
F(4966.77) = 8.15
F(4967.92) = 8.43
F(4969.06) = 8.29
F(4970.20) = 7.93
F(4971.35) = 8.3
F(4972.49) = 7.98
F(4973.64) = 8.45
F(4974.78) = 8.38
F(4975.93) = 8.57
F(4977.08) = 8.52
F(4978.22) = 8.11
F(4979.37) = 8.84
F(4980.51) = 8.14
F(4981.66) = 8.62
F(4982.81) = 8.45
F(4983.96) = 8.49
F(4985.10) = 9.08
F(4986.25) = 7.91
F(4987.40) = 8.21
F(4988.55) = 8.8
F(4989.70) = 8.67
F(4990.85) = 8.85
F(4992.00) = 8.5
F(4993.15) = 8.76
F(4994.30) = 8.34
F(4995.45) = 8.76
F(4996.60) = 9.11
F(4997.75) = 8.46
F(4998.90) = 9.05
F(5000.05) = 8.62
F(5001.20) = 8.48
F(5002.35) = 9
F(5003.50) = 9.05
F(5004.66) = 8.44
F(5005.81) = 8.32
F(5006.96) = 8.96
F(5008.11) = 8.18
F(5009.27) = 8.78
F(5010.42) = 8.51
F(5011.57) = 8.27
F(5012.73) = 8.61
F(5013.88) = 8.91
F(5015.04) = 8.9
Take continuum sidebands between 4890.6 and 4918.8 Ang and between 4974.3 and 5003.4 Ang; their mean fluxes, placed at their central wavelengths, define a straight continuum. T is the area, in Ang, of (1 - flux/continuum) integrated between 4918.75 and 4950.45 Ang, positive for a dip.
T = 0.8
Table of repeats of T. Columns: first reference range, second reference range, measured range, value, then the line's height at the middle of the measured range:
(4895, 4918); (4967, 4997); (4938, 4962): 0.7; 8.07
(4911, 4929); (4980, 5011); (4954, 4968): 0.0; 8.13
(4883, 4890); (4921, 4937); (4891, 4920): 1.0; 7.8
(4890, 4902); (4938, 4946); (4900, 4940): 0.8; 7.74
